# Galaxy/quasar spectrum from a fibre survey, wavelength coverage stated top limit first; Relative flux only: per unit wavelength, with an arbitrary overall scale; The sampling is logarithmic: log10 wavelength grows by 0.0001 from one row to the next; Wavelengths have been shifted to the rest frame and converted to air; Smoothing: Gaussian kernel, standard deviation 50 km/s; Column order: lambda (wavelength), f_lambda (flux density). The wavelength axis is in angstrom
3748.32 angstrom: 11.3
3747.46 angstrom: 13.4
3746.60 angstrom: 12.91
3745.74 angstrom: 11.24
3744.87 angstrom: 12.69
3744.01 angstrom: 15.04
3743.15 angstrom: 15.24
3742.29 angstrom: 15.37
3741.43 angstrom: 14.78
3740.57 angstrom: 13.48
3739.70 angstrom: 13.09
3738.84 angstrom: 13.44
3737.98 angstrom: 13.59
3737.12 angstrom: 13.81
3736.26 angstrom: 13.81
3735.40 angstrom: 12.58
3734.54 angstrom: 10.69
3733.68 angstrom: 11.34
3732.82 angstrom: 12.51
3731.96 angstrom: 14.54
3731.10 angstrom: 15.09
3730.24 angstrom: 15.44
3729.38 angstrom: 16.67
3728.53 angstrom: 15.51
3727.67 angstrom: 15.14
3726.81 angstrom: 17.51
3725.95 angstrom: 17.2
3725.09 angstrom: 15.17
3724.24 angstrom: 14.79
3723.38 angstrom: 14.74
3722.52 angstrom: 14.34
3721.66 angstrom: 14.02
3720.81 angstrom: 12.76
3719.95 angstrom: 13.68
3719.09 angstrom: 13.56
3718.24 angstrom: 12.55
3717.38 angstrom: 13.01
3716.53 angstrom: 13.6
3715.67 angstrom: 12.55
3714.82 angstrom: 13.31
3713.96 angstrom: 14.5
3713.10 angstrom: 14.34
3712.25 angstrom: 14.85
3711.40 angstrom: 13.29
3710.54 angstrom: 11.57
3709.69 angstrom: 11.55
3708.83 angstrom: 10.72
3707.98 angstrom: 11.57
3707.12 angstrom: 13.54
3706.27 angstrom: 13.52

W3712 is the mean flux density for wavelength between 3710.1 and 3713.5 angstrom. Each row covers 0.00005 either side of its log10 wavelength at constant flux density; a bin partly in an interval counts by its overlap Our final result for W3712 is 13.5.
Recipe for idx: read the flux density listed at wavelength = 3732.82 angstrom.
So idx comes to 12.51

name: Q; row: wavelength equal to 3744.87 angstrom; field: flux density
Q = 12.69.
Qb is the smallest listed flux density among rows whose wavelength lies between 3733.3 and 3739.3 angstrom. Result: 10.69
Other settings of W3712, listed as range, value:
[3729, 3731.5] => 15.7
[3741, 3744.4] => 15.1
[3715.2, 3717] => 13.1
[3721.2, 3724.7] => 14.5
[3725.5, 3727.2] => 17.3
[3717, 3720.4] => 13.2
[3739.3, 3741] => 13.2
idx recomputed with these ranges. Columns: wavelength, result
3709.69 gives 11.55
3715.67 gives 12.55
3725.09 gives 15.17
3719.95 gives 13.68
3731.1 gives 15.09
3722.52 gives 14.34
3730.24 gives 15.44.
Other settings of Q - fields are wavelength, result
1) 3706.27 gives 13.52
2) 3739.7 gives 13.09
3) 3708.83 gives 10.72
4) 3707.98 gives 11.57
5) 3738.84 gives 13.44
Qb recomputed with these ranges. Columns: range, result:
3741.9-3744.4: 15.04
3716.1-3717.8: 13.01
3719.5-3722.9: 12.76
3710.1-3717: 11.57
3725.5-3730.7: 15.14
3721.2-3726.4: 14.02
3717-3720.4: 12.55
